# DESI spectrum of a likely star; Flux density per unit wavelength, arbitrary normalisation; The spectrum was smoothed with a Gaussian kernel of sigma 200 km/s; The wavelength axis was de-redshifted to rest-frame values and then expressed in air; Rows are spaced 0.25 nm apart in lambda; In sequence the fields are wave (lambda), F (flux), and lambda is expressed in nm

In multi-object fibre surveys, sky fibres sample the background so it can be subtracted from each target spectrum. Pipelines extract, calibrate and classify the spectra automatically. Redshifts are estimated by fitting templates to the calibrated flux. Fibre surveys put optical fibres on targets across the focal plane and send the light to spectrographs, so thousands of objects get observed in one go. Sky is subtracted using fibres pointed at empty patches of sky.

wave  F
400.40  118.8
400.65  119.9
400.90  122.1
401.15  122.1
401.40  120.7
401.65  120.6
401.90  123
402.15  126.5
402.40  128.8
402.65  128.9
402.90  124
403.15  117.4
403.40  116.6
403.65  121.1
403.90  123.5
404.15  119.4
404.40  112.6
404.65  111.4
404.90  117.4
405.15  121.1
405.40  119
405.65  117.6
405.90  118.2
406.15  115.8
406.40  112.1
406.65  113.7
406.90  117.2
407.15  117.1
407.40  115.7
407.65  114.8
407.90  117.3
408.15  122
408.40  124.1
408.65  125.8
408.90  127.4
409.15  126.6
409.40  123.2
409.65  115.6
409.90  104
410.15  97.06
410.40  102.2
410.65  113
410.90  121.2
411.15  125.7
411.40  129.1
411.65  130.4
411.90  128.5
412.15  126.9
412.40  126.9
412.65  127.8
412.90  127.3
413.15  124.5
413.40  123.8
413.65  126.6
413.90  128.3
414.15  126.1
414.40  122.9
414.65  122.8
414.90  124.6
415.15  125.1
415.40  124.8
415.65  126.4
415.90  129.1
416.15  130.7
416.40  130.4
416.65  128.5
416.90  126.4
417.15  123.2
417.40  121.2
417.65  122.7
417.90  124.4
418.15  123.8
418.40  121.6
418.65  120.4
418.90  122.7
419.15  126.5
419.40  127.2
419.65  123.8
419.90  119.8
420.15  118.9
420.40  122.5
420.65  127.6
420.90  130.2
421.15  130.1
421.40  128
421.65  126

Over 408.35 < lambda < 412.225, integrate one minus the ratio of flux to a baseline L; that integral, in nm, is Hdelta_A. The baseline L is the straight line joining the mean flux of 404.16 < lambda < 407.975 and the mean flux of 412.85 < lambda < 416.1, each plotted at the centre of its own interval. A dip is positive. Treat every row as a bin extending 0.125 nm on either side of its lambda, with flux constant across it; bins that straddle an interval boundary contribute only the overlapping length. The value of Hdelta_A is 0.03 nm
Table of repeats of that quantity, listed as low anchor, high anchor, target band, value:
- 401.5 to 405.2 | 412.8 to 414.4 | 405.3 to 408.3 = 0.14 nm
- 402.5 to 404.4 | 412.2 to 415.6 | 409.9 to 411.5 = 0.14 nm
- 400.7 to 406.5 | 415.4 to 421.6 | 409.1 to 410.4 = 0.11 nm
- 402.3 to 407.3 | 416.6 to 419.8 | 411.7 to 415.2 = -0.11 nm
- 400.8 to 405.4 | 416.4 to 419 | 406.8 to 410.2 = 0.11 nm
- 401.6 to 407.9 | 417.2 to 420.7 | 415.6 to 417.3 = -0.08 nm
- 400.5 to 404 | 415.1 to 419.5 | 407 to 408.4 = 0.06 nm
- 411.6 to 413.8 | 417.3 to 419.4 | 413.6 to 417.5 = -0.03 nm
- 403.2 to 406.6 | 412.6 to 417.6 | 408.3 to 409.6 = -0.04 nm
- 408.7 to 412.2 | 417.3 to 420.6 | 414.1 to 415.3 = -0.03 nm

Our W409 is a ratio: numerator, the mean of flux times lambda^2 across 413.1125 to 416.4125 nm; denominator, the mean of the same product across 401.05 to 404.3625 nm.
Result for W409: 1.09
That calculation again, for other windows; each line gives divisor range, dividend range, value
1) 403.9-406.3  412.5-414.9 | 1.12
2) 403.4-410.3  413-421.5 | 1.12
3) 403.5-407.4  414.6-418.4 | 1.13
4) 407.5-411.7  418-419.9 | 1.09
